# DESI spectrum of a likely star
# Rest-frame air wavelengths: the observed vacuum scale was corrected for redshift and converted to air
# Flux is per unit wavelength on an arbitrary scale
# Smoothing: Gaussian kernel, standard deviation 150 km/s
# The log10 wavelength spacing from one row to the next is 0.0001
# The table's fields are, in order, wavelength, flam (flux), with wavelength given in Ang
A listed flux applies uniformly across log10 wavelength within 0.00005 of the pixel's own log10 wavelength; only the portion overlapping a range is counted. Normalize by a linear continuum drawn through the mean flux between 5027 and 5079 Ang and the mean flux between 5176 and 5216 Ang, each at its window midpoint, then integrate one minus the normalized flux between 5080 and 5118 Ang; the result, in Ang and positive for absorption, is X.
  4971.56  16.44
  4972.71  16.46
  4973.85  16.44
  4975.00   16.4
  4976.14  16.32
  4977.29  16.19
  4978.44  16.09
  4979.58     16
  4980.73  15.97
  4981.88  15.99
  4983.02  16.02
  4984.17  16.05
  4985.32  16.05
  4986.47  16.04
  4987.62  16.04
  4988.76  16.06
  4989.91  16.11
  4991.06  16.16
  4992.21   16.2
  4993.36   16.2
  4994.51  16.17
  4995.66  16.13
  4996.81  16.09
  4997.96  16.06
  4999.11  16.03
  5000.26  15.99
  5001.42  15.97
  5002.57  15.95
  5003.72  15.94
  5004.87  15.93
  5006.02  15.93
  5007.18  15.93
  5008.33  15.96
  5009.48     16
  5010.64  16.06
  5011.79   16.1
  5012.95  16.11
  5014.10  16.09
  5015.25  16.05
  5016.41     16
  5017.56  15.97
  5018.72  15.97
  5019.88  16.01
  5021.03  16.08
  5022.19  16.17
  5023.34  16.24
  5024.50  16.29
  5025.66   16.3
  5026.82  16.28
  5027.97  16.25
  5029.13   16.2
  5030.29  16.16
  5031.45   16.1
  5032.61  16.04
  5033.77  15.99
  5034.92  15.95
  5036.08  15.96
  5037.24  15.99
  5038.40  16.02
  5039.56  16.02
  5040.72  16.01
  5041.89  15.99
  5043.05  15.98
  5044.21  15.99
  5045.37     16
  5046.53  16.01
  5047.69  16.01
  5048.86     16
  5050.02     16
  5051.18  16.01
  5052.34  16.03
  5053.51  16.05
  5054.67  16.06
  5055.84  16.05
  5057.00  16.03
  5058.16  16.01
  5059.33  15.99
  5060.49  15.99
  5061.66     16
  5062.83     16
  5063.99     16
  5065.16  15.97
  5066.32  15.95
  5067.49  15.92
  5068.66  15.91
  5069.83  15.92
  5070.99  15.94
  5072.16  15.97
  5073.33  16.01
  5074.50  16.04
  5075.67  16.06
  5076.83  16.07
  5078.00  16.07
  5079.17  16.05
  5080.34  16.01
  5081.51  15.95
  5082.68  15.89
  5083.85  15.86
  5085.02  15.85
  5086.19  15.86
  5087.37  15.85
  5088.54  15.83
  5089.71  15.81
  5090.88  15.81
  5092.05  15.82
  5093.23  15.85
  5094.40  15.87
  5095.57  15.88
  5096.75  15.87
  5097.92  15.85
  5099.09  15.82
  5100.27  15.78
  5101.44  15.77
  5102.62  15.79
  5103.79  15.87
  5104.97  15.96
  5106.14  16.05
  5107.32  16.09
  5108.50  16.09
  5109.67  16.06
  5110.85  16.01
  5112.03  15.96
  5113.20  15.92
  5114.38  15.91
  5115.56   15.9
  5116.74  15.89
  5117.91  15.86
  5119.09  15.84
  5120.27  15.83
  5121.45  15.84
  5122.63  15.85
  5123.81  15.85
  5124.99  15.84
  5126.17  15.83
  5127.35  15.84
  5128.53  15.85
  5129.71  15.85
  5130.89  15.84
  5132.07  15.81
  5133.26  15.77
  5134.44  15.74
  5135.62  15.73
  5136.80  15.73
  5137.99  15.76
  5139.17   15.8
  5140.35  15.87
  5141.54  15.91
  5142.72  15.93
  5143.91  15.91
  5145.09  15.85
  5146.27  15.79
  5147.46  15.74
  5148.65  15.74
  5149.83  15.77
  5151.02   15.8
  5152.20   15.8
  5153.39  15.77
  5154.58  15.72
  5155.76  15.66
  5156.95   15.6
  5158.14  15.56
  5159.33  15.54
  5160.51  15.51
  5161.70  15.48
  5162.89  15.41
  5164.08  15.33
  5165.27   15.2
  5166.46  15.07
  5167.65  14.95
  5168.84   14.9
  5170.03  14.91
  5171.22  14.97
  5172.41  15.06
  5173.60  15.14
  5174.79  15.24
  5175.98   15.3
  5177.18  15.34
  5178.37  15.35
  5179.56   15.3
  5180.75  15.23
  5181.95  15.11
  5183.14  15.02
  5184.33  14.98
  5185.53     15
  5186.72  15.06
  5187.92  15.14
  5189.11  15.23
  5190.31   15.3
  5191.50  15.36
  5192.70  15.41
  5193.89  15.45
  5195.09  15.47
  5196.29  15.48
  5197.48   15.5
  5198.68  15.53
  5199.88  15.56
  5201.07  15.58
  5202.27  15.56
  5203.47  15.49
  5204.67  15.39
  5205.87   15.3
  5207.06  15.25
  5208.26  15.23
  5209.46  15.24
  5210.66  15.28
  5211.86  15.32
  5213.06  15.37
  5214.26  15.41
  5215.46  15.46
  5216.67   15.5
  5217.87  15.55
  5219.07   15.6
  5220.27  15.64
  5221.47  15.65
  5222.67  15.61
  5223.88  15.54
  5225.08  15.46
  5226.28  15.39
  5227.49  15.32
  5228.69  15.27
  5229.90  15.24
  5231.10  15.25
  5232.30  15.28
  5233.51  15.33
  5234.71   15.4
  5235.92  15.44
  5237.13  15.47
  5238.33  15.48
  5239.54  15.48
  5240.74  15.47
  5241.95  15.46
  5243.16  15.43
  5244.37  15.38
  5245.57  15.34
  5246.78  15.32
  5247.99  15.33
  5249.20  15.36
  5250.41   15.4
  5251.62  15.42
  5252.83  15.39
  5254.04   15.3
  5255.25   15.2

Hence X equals -0.24 Ang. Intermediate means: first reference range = 16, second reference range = 15.3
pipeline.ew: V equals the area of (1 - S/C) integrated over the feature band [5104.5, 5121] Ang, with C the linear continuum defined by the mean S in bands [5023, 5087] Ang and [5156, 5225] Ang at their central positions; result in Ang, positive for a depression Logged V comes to -0.2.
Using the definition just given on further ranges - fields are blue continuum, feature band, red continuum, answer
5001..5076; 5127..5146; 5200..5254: -0.1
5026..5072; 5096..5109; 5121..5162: 0.0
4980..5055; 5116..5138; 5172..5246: -0.2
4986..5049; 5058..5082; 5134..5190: -0.2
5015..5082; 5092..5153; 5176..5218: -0.7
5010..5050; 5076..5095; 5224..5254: 0.0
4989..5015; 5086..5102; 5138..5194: -0.1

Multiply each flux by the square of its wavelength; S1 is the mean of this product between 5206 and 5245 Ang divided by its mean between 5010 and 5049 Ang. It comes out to 1.04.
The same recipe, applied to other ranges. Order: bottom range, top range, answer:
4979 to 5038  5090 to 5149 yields 1.03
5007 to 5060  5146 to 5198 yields 1.01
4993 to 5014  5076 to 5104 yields 1.03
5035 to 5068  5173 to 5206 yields 1.01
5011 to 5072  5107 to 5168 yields 1.02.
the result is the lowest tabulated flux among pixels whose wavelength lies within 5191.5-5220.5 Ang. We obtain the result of 15.23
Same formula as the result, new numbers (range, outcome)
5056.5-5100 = 15.81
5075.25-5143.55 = 15.73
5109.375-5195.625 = 14.9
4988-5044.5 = 15.93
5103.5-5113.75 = 15.87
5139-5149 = 15.74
